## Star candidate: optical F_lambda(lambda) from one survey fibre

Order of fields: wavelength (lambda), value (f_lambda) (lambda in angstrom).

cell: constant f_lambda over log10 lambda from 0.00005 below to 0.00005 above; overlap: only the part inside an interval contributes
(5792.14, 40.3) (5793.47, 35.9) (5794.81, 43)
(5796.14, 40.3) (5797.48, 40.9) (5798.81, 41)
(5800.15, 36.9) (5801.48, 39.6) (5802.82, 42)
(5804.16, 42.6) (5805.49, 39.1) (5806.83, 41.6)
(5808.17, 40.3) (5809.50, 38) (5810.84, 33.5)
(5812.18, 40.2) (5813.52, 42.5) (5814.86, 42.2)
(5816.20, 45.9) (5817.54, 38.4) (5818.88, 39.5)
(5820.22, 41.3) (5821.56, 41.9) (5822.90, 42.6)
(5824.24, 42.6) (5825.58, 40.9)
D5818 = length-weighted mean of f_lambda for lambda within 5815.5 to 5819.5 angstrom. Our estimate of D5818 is 41.3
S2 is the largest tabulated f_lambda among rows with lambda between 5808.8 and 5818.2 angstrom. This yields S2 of 45.9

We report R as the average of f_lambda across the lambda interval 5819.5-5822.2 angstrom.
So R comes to 41.6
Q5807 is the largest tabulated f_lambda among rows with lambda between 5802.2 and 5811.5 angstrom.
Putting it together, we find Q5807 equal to 42.6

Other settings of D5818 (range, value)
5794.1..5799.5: 41.2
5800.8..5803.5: 40.7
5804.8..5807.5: 40.4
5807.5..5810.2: 39.1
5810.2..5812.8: 36.8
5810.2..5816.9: 40.8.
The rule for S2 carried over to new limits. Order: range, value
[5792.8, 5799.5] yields 43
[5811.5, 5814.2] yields 42.5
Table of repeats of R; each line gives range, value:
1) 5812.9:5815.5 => 42.3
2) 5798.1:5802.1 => 39.2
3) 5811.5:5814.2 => 41.3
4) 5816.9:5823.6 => 40.8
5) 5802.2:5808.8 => 41.1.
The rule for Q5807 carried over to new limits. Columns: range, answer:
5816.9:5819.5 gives 39.5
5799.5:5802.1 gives 39.6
